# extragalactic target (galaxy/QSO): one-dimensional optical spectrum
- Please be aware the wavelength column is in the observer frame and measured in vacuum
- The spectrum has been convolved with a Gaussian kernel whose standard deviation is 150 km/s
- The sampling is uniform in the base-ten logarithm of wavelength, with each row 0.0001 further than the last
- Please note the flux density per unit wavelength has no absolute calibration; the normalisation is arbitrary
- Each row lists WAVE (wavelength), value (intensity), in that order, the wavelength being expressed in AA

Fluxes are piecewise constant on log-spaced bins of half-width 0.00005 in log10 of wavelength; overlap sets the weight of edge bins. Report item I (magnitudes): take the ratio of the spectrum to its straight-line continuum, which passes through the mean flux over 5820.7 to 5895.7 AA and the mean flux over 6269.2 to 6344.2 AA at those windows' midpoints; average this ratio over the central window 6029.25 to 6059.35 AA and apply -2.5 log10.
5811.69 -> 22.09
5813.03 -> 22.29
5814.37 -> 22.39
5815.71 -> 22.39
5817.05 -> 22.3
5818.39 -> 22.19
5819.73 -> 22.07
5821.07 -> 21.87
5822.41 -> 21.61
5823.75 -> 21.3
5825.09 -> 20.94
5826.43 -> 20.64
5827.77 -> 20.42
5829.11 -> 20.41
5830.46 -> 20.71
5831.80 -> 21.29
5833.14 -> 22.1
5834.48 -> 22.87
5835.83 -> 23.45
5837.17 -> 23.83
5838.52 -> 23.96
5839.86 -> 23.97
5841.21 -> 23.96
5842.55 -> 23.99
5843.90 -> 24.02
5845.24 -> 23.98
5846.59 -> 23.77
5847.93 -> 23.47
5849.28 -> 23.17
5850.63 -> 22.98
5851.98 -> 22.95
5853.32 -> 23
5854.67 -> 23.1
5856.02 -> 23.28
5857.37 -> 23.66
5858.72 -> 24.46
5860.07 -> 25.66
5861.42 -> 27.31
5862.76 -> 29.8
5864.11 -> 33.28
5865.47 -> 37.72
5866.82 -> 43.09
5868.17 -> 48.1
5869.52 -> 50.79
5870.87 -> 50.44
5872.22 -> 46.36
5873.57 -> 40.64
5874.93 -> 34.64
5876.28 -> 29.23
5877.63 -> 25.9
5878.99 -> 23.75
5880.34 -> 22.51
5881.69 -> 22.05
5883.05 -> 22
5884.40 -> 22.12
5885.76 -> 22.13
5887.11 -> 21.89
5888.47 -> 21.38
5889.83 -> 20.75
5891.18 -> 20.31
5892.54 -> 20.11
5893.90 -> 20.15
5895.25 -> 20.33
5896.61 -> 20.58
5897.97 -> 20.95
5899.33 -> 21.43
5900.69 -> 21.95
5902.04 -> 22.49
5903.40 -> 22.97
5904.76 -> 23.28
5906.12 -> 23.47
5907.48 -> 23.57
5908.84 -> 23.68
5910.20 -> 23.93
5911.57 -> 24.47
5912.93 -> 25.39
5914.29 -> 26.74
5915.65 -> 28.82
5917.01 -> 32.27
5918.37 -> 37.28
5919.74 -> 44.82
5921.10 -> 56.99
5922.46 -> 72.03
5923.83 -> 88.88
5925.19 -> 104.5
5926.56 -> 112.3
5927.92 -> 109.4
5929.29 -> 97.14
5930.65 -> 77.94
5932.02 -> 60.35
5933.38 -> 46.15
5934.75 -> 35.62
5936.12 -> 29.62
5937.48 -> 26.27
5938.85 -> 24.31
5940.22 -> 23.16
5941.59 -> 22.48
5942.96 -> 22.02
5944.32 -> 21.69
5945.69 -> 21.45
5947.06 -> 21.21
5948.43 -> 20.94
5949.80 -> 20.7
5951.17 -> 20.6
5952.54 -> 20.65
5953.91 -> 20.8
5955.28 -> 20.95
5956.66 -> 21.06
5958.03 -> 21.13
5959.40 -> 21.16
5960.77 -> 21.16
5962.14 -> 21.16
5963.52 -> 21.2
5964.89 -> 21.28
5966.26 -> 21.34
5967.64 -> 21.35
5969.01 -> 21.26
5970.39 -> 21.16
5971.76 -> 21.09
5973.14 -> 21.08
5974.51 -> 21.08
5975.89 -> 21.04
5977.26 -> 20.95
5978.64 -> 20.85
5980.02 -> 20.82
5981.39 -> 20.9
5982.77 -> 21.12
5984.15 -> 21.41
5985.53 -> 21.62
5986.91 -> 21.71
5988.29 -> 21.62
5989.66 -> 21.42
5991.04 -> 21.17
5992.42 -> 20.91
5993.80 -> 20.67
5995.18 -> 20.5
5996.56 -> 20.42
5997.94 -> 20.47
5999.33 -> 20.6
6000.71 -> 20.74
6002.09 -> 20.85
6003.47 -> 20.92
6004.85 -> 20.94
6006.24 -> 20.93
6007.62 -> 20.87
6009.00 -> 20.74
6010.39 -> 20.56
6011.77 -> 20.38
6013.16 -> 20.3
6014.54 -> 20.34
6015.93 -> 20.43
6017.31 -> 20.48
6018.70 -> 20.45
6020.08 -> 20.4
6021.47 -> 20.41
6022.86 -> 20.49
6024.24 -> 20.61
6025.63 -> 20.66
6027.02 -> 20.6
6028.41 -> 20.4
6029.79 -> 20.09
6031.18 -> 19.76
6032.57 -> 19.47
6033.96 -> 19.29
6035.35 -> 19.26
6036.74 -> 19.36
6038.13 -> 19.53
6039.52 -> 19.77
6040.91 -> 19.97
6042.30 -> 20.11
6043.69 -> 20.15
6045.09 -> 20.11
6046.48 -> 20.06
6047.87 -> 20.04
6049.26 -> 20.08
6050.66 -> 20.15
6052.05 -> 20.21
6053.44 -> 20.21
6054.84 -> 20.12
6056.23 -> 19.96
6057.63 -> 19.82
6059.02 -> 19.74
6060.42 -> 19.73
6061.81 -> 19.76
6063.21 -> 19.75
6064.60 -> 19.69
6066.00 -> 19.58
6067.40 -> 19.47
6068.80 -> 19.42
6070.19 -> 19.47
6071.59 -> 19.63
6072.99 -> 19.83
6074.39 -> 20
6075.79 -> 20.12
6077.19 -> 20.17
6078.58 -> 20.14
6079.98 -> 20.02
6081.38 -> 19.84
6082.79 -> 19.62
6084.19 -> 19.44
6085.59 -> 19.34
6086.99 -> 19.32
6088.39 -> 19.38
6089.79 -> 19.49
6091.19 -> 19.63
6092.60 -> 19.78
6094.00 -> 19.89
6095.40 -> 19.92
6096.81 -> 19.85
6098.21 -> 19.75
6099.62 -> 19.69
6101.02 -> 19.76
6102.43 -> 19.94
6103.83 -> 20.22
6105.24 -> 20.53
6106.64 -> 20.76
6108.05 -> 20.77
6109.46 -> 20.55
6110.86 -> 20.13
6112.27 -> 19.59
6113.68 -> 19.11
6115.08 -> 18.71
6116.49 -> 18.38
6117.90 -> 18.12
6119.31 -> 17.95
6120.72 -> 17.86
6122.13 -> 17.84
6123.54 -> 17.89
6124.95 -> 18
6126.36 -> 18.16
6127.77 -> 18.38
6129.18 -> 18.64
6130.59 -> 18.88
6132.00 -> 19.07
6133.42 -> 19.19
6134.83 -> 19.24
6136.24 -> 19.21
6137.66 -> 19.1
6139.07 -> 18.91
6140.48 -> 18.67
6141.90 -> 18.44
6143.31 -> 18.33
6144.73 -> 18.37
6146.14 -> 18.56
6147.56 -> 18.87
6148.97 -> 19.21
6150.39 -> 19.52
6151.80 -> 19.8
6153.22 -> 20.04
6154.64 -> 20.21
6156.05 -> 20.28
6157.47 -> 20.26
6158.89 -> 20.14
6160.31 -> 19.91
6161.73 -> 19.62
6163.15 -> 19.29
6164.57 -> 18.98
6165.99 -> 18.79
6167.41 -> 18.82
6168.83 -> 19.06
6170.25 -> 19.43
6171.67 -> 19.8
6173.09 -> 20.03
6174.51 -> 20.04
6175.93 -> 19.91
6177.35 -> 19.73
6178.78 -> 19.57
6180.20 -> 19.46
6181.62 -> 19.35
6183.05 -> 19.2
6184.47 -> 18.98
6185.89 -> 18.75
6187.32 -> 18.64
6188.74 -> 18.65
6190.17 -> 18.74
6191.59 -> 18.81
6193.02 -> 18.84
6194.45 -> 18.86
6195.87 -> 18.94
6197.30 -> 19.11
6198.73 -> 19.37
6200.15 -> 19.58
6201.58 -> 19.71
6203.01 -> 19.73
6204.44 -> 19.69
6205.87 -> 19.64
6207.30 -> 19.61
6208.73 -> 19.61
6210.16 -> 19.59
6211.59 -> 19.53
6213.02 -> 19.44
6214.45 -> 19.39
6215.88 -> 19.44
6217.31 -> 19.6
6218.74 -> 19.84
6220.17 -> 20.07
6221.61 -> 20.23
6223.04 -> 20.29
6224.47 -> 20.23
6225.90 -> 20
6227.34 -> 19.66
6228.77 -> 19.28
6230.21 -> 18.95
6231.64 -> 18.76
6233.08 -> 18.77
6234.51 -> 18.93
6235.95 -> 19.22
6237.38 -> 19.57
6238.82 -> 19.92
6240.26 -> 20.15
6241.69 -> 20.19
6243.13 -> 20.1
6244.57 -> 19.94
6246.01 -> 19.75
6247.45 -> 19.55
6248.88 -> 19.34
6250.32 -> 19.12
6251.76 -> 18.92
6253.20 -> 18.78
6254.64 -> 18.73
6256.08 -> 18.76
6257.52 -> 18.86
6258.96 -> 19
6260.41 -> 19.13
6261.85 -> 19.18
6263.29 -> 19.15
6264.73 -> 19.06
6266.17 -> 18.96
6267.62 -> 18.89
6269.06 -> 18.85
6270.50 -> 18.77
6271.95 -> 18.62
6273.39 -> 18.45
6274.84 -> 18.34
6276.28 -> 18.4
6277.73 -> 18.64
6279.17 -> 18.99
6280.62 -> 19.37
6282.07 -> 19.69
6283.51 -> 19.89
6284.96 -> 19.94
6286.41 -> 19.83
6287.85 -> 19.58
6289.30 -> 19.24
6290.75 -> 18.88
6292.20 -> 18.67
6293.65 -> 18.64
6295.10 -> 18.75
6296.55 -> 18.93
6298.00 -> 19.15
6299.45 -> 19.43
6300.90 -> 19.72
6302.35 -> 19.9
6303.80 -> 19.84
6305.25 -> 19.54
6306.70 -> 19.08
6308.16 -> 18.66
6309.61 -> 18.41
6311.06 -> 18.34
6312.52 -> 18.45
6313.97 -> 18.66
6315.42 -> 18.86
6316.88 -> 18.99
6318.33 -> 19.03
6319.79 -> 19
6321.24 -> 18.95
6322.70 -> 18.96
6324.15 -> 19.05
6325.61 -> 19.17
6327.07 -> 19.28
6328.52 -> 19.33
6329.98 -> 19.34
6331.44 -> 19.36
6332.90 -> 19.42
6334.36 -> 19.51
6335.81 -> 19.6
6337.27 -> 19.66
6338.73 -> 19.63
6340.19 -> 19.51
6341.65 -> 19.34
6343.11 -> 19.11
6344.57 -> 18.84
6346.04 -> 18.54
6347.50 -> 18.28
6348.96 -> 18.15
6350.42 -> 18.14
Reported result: 0.17 mag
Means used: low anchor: 26.1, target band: 19.9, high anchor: 19.1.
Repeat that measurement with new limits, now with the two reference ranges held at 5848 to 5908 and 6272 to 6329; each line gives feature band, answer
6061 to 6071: 0.20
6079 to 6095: 0.18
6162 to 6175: 0.12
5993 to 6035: 0.19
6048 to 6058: 0.18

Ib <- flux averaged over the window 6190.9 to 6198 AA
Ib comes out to 18.9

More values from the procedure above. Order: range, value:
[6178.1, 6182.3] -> 19.5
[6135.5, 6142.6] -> 18.9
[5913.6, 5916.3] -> 27.8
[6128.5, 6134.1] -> 18.9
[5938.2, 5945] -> 22.7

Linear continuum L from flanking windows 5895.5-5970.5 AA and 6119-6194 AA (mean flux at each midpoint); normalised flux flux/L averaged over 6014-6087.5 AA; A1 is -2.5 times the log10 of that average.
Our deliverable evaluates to 0.30 mag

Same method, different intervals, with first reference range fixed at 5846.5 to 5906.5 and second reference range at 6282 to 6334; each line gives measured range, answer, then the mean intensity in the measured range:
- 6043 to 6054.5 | 0.186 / 20.1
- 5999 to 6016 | 0.190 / 20.7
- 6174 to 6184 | 0.102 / 19.6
